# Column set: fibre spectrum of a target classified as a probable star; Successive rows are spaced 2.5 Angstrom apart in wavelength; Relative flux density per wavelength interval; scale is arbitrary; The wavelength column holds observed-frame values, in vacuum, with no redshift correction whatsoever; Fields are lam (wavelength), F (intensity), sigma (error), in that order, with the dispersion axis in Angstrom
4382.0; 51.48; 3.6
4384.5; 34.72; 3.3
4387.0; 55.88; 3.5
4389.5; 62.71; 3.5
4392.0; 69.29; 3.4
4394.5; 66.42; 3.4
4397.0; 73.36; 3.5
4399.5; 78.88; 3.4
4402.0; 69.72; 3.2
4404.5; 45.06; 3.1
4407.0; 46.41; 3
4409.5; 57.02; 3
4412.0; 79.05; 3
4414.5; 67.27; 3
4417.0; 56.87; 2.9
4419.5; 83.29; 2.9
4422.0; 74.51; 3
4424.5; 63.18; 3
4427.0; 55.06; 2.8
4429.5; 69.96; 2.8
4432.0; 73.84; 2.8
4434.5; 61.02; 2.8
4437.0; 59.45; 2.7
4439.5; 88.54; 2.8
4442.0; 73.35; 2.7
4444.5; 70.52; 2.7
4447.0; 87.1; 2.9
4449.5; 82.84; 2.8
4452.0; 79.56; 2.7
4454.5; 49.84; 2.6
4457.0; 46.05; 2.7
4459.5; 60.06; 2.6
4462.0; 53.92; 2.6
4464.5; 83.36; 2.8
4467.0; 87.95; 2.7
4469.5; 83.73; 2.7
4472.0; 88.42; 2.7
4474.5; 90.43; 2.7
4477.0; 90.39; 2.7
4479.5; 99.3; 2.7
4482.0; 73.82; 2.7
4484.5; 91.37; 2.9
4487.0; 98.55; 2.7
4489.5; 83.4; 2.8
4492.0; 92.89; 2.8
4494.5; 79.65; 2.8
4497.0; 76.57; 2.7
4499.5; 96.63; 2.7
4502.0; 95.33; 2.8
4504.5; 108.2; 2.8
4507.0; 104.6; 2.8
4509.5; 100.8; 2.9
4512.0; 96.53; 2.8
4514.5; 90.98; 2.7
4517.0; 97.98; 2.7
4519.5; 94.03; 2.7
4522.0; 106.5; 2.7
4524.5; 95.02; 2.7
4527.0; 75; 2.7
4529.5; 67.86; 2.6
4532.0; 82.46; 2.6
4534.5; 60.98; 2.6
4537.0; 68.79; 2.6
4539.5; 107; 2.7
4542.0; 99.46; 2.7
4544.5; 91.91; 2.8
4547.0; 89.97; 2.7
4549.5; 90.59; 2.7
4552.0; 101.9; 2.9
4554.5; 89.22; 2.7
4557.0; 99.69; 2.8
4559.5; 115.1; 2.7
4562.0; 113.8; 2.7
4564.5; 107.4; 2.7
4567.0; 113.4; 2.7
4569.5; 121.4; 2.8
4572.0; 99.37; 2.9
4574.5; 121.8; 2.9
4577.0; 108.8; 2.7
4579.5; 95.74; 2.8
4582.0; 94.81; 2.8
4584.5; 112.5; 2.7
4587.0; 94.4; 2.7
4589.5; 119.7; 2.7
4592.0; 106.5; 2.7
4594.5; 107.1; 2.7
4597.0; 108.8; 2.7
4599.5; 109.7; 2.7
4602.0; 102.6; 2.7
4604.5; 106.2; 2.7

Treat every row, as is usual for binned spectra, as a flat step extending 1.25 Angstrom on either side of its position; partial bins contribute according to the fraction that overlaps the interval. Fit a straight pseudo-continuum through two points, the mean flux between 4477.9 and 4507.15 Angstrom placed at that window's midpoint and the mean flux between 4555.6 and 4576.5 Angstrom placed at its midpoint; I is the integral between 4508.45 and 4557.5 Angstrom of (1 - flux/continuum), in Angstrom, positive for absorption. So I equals 5.7 Angstrom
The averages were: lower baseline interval 91.2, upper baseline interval 111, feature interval 90.1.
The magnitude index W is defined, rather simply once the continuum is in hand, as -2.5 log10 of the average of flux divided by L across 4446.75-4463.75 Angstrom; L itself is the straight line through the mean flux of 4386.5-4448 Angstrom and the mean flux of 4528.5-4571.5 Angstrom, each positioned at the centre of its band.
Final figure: 0.16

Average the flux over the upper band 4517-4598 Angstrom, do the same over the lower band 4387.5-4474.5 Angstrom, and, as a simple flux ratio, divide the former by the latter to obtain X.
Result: 1.4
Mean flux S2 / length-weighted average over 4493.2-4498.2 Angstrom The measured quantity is 78.3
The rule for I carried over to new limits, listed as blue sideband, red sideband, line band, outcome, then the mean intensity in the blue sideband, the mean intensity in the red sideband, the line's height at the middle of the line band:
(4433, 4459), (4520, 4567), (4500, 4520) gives -3.2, 69.6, 93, 84.9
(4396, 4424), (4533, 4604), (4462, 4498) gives -1.8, 66.3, 102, 82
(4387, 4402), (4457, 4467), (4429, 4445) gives -0.9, 68.9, 66.1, 67.1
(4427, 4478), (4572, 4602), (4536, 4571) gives -0.8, 73.5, 107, 98.5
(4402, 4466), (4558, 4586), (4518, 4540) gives 2.8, 66.8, 109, 96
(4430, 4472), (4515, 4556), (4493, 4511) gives -2.7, 71.8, 88.8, 82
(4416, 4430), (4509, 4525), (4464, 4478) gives -0.8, 67.2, 97.4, 82.6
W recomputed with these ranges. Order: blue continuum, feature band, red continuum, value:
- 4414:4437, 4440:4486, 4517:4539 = -0.07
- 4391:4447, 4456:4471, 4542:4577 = 0.14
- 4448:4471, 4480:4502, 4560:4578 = -0.07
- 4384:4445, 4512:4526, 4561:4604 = -0.05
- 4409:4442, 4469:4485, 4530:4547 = -0.16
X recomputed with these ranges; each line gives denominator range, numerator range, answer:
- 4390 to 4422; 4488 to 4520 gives 1.41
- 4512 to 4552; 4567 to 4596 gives 1.22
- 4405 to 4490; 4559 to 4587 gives 1.48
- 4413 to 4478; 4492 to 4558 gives 1.26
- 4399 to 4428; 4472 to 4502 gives 1.38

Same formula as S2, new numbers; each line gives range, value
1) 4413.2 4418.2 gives 62.3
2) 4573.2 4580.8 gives 109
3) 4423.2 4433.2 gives 65.5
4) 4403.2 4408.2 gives 46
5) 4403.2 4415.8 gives 59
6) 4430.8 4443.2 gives 71.2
